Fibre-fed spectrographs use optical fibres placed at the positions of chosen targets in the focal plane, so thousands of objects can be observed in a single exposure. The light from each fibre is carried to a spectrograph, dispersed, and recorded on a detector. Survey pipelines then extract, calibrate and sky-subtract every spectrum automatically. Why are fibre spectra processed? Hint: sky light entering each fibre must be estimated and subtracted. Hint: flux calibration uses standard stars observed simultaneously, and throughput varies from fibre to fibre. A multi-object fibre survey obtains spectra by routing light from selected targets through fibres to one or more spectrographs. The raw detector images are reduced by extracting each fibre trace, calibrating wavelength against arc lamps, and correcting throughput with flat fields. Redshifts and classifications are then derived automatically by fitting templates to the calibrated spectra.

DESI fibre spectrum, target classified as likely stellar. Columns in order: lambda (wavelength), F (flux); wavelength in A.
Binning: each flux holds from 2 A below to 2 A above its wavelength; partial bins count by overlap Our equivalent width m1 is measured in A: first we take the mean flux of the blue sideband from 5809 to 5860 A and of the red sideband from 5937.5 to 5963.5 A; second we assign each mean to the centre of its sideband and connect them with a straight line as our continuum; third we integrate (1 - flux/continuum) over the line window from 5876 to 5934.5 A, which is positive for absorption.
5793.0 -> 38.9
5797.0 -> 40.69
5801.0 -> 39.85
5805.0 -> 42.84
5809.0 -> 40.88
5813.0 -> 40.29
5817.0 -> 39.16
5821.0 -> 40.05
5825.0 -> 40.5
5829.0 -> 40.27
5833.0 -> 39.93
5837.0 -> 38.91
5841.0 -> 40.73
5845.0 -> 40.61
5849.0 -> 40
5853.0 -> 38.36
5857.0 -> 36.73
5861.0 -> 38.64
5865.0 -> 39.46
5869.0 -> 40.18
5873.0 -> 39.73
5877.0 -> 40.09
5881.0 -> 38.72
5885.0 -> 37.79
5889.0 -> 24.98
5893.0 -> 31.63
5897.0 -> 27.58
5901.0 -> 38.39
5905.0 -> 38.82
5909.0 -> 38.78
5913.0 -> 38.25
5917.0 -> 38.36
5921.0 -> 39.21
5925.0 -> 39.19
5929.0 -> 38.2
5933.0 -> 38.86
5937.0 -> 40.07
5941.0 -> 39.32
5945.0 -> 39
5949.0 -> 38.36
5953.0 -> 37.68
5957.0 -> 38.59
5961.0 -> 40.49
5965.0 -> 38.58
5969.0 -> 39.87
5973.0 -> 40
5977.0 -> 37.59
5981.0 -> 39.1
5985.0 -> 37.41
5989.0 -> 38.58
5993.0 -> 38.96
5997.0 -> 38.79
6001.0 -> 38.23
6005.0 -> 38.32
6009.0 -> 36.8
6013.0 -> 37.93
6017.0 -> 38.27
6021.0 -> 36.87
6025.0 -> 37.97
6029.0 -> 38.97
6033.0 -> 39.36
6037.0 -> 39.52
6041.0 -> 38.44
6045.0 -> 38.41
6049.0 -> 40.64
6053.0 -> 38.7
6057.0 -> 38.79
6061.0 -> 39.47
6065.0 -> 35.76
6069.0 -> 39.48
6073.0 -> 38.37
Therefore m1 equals 4.1 A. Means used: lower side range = 39.7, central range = 36.5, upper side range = 39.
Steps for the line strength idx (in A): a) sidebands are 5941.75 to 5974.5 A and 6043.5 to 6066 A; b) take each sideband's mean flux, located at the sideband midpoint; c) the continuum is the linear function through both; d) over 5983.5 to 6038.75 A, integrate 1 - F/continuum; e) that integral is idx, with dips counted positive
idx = 0.87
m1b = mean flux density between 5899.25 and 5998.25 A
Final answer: 38.8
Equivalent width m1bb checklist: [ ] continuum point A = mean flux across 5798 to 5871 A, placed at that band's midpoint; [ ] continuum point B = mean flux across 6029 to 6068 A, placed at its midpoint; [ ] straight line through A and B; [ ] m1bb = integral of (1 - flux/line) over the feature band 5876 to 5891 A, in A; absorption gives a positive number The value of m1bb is 1.7 A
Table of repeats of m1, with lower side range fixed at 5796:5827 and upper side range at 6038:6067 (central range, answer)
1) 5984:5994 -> 0.2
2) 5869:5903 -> 4.1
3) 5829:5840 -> 0.2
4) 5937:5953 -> 0.2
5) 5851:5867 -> 0.7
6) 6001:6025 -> 0.8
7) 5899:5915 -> 0.5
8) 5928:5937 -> 0.2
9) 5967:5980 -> 0.0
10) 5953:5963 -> 0.1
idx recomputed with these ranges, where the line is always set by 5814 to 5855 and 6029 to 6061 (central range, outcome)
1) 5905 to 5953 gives 0.87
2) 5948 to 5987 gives 0.62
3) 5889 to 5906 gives 2.95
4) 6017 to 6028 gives 0.42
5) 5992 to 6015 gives 0.67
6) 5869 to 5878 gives -0.05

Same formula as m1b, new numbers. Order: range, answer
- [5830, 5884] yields 39.4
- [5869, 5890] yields 37.2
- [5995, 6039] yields 38.3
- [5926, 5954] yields 38.8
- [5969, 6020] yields 38.4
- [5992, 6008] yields 38.4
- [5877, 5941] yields 36.8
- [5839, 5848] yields 40.6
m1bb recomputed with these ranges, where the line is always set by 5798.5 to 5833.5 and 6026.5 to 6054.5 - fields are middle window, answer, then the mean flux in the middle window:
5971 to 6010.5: 1.0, 38.4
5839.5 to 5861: 0.6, 39.2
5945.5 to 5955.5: 0.4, 38.2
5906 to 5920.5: 0.5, 38.6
